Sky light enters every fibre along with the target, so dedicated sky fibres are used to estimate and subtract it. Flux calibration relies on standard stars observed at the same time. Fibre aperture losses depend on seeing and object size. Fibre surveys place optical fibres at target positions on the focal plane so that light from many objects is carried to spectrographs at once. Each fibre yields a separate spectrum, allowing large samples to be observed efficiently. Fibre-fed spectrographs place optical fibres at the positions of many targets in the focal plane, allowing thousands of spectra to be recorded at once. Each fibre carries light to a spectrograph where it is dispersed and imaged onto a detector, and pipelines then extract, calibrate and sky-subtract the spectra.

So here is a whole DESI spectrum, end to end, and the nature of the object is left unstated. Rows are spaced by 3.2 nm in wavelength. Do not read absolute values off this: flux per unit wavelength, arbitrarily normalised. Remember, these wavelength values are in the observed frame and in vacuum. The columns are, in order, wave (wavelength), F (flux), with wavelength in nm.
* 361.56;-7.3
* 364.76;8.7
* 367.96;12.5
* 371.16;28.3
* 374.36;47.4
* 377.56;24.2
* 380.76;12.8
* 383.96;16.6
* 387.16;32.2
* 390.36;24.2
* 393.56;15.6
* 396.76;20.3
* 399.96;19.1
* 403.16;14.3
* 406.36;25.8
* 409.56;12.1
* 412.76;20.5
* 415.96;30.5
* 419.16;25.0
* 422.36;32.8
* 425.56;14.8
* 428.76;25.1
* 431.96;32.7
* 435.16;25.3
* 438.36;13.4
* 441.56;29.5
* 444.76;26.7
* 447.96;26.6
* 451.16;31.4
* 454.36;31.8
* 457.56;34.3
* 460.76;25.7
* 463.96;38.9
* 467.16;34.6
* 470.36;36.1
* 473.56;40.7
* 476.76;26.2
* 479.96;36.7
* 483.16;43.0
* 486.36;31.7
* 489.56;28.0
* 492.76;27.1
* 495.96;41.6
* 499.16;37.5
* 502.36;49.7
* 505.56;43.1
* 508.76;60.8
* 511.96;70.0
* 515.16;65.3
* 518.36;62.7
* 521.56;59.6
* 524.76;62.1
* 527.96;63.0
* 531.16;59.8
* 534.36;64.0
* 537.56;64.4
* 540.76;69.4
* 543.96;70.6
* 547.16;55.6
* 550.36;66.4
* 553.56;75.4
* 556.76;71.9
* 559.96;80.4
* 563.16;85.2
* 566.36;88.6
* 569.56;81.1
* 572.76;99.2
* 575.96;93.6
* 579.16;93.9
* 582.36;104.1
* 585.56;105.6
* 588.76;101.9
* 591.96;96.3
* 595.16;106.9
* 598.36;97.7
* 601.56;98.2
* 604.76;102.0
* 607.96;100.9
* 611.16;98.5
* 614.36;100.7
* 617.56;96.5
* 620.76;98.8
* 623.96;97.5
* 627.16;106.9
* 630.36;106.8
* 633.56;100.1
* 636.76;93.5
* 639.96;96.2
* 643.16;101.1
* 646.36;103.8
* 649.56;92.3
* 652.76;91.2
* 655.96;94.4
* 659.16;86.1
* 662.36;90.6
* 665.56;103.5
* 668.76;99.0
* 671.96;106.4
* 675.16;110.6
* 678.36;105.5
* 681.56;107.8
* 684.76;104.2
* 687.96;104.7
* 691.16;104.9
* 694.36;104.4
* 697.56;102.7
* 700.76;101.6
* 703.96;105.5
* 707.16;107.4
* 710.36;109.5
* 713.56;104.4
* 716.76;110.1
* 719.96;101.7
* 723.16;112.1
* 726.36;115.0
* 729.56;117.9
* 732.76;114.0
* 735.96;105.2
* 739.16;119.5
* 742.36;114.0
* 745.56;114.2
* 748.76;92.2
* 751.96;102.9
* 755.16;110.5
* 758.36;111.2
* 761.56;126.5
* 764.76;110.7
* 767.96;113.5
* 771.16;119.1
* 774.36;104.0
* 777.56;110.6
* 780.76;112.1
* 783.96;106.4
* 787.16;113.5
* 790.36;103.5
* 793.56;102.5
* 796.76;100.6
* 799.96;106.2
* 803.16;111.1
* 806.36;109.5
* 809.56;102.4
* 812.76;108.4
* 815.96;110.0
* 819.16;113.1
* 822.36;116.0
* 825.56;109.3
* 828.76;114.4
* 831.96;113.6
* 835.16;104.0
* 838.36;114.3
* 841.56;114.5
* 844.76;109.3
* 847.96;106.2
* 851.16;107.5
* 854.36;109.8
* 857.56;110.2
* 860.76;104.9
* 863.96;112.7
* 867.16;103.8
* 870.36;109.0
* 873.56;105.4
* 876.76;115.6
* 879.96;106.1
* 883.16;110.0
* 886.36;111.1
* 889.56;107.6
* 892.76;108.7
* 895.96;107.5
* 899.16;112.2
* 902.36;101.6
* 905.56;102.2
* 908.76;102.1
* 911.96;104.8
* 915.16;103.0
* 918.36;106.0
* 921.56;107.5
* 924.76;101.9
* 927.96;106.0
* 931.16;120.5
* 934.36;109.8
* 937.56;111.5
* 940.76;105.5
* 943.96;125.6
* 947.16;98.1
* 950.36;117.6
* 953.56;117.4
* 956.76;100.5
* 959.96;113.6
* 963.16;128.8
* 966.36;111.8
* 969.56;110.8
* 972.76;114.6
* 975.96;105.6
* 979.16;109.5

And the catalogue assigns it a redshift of 0.271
